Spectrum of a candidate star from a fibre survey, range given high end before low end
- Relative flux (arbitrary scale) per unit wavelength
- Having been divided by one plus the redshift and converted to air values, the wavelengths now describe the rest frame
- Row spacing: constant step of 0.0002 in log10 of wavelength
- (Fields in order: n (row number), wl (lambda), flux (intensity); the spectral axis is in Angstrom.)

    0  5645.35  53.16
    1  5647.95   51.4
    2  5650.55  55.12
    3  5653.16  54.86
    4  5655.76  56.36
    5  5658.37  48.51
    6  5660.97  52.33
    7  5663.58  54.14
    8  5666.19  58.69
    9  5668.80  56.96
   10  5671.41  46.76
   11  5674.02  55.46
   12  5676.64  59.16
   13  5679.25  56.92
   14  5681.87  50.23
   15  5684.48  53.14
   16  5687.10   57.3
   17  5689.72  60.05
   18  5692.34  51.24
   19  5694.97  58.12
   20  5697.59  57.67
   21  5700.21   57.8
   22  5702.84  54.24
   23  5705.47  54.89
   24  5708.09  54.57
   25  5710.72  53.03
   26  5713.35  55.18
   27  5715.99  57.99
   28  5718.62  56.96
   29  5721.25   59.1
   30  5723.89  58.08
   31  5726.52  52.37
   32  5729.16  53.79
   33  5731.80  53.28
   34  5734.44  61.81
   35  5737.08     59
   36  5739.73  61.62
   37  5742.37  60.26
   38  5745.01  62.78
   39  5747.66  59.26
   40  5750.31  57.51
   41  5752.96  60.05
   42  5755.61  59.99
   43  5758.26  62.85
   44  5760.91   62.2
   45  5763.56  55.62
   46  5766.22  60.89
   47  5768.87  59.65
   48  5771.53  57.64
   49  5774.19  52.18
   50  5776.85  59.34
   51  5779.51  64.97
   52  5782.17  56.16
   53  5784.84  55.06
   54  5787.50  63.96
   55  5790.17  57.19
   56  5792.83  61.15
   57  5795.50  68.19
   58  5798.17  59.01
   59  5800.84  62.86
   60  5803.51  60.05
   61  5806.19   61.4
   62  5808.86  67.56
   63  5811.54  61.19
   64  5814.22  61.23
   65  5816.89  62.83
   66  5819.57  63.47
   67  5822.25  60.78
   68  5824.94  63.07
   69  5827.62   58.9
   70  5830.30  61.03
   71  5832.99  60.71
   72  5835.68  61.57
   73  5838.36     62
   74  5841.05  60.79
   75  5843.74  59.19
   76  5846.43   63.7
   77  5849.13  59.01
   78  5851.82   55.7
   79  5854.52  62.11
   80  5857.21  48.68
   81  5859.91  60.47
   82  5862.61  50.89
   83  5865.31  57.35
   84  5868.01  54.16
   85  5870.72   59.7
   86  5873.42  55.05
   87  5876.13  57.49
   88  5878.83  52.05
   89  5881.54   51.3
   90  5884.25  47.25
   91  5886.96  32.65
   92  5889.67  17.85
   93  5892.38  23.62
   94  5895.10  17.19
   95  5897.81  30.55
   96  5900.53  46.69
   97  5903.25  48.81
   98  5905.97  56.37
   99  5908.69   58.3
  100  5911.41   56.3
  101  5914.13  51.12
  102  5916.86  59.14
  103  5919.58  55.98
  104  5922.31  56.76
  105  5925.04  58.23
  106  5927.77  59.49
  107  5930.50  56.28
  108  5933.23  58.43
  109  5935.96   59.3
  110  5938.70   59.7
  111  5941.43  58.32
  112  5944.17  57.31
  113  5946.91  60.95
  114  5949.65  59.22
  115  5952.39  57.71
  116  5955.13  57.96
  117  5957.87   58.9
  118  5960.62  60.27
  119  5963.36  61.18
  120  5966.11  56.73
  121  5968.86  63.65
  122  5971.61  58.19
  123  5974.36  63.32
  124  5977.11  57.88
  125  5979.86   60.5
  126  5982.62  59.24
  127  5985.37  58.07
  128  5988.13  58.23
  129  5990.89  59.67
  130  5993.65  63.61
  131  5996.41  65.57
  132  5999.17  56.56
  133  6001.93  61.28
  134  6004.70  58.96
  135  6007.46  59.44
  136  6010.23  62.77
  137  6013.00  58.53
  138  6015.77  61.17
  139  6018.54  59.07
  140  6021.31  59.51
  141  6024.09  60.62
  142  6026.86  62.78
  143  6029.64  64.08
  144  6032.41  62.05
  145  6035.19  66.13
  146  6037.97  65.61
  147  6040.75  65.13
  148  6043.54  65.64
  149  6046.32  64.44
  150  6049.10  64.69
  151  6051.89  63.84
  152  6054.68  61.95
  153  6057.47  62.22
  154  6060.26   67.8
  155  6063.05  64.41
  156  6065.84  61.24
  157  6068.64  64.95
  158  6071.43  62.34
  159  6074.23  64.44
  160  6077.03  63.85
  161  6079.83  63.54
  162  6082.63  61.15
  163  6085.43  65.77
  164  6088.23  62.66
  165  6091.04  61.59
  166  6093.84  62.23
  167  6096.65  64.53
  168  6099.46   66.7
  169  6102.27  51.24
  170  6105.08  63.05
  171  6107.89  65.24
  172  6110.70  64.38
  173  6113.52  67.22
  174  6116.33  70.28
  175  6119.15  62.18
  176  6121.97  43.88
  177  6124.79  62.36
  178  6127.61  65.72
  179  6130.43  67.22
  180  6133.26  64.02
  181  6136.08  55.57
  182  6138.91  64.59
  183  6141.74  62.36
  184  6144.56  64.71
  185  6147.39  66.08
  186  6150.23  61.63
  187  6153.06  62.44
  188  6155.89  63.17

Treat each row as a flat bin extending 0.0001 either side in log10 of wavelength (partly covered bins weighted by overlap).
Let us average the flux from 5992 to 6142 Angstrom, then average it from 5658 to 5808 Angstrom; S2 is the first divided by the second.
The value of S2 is 1.09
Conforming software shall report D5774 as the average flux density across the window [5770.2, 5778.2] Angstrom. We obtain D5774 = 56.4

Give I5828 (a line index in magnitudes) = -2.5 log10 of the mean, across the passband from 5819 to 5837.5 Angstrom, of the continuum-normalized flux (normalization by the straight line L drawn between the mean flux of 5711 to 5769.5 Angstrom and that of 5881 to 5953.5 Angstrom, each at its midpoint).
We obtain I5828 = -0.13 mag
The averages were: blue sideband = 58.5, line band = 61.3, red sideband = 50.2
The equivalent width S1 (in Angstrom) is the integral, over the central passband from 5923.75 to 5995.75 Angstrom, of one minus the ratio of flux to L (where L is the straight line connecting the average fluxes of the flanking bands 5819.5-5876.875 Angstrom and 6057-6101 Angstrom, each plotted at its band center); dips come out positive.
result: 2.10 Angstrom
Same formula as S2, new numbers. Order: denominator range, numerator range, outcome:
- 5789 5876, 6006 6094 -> 1.05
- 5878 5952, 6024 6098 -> 1.27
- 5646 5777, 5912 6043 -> 1.06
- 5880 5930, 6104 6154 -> 1.36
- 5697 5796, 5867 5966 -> 0.89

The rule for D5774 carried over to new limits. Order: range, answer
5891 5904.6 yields 33.3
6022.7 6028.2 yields 61.7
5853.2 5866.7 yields 55.9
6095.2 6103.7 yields 60.8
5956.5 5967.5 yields 59.3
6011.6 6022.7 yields 59.6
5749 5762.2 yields 60.5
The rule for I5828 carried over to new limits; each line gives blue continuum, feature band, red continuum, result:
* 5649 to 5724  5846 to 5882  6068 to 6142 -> 0.04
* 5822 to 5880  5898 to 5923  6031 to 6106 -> 0.13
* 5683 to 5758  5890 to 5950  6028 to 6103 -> 0.18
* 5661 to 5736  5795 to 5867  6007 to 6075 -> -0.03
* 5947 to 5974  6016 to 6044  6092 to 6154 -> -0.04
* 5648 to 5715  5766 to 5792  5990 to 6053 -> -0.03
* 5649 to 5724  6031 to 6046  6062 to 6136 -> -0.05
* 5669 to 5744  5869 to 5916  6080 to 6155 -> 0.29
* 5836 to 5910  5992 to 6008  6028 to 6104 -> -0.04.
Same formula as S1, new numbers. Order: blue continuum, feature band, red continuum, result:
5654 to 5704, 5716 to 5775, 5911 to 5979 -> -2.8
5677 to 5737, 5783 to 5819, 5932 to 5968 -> -2.8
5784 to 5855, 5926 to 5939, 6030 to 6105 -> 0.8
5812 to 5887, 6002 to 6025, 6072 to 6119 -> 0.6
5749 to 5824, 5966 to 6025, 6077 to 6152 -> 1.7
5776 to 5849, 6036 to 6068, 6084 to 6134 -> -0.9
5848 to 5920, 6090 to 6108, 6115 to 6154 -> -0.4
